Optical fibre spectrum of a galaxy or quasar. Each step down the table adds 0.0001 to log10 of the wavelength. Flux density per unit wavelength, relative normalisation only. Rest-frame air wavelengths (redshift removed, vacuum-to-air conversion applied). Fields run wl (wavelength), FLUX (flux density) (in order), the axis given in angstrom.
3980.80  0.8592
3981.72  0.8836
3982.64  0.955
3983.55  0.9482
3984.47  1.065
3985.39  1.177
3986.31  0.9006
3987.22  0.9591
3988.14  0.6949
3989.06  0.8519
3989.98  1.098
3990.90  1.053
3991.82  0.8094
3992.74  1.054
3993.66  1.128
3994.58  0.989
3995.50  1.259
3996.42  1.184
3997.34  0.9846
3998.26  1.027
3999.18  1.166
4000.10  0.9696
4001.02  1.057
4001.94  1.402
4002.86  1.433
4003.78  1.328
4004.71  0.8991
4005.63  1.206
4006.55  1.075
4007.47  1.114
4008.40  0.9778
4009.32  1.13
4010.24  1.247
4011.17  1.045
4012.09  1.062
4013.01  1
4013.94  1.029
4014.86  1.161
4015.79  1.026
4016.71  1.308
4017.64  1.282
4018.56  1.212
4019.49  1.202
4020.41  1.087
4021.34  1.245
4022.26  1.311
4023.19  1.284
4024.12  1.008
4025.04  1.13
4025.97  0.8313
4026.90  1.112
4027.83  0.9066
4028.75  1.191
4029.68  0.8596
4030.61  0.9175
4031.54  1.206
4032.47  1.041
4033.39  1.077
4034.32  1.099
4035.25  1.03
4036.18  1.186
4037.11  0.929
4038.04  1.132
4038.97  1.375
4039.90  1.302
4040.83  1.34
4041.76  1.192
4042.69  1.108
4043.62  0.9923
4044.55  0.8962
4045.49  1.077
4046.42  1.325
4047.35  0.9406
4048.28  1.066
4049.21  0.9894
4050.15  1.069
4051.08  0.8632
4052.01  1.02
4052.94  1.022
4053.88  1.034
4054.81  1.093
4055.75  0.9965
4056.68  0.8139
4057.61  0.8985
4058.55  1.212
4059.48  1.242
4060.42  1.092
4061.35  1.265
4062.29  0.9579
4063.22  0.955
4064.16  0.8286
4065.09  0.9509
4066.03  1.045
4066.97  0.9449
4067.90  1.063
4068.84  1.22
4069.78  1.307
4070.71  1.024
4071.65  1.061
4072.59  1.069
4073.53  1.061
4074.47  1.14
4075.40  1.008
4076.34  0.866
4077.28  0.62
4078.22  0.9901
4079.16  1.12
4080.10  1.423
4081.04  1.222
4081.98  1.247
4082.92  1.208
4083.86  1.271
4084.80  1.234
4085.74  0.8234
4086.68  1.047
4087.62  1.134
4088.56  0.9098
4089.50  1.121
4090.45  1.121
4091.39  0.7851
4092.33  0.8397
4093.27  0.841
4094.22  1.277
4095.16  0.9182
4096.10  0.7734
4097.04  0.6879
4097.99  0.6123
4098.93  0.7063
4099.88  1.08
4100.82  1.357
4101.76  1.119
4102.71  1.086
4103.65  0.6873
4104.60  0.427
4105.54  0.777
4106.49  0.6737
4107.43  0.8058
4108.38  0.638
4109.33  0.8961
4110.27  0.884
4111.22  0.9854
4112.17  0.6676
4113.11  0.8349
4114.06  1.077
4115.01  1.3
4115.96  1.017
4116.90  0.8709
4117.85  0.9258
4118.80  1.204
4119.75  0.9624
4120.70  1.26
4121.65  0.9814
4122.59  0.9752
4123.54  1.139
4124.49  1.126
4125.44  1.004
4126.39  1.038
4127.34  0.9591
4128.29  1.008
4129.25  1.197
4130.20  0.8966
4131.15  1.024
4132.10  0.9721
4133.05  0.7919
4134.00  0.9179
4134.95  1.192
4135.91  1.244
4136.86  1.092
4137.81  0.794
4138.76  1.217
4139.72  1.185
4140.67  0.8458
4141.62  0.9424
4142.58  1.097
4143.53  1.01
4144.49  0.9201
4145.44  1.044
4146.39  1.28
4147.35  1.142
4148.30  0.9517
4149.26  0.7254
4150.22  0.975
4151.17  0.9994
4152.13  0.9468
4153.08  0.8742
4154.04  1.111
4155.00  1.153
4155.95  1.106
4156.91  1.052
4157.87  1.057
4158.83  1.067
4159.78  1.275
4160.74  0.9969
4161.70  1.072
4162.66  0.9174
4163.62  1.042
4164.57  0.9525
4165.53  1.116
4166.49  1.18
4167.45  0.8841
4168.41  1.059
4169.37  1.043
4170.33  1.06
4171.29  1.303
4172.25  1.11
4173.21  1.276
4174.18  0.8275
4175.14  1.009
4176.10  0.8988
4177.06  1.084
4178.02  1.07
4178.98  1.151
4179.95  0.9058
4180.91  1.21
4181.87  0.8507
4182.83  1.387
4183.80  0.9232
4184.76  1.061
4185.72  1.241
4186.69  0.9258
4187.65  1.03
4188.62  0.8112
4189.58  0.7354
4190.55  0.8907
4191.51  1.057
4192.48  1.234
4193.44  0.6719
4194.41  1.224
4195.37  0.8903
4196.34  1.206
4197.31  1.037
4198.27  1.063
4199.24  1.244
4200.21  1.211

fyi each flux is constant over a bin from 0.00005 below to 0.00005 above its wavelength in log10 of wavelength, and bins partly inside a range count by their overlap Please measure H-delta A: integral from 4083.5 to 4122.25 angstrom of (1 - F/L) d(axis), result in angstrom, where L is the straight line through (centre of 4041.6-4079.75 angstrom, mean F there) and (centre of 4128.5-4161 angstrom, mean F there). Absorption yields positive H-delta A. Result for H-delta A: 3.47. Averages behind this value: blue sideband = 1.03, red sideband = 1.03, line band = 0.941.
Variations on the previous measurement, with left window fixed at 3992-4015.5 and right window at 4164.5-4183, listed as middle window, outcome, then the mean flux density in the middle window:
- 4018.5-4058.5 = 0.9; 1.08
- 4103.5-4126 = 3.3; 0.926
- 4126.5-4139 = 0.7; 1.02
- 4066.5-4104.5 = 2.5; 1.02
